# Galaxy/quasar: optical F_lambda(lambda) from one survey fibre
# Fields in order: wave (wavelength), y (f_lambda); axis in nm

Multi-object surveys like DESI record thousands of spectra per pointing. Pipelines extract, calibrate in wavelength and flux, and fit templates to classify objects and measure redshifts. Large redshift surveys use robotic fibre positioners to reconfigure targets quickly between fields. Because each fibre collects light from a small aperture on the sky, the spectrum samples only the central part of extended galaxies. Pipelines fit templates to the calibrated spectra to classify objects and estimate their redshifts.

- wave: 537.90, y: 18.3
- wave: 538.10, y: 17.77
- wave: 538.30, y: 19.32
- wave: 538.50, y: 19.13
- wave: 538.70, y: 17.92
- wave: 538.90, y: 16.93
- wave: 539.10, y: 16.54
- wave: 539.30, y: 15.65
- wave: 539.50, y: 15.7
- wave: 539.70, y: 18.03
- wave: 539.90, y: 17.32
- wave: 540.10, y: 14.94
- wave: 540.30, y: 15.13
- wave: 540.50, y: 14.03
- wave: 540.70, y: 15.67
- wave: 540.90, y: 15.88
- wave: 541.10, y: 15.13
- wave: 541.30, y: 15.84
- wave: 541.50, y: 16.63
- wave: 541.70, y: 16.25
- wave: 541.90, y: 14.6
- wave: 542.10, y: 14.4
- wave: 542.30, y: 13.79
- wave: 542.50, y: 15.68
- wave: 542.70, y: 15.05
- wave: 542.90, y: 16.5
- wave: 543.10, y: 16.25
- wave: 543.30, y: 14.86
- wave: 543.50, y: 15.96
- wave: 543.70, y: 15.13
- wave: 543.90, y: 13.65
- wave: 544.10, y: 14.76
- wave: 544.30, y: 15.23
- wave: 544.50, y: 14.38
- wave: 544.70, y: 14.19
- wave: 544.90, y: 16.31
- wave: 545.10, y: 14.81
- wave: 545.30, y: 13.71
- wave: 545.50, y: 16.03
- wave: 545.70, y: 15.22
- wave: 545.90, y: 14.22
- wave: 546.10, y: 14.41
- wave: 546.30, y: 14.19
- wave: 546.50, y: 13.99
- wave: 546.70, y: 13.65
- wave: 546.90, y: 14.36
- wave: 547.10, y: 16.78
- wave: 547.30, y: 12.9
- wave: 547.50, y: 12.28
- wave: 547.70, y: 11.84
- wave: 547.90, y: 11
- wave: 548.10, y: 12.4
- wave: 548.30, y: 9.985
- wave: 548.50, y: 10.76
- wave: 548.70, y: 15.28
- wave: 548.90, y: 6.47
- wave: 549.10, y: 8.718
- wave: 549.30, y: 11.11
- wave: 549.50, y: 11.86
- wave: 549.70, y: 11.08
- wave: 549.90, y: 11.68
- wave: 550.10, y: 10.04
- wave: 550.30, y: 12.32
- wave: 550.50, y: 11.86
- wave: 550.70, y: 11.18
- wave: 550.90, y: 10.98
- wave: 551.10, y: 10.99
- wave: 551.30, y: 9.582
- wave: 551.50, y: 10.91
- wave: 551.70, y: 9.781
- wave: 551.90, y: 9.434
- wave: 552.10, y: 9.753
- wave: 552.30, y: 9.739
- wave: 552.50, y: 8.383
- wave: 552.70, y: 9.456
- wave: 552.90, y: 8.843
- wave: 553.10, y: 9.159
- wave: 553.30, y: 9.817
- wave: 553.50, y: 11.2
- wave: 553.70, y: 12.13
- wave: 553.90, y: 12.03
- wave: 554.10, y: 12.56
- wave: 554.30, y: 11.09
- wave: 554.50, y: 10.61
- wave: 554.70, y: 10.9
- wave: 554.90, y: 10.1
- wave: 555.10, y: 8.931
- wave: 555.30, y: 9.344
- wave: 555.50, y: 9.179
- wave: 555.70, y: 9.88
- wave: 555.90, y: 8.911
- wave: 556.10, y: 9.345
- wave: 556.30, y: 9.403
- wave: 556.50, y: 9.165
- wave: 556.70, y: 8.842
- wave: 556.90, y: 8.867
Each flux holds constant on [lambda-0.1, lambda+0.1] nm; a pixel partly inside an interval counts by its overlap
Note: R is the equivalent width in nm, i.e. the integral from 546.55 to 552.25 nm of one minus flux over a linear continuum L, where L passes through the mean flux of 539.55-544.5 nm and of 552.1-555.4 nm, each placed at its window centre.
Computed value 0.37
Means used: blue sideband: 15.4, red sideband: 10.3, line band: 11.4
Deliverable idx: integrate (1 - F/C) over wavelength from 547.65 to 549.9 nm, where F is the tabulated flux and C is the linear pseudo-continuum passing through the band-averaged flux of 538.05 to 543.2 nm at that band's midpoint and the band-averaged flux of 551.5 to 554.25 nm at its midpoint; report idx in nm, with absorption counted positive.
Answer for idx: 0.23 nm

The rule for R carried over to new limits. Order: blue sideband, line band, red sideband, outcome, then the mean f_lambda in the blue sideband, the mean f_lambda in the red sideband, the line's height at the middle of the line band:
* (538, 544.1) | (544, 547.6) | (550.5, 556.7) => -0.204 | 16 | 10.1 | 13.7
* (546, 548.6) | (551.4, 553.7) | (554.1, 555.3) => 0.283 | 13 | 10.4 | 11.2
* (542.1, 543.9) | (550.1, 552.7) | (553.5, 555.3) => 0.375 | 15.2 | 11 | 12.1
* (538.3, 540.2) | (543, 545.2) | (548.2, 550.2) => -0.175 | 17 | 10.7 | 13.9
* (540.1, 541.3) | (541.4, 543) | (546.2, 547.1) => -0.040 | 15.2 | 14.4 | 15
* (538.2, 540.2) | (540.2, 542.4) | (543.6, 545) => 0.132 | 17.1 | 14.8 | 16.2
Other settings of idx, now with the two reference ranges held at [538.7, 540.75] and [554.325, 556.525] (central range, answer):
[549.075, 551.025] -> 0.114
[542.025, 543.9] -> -0.057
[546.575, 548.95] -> 0.072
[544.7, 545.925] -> -0.108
